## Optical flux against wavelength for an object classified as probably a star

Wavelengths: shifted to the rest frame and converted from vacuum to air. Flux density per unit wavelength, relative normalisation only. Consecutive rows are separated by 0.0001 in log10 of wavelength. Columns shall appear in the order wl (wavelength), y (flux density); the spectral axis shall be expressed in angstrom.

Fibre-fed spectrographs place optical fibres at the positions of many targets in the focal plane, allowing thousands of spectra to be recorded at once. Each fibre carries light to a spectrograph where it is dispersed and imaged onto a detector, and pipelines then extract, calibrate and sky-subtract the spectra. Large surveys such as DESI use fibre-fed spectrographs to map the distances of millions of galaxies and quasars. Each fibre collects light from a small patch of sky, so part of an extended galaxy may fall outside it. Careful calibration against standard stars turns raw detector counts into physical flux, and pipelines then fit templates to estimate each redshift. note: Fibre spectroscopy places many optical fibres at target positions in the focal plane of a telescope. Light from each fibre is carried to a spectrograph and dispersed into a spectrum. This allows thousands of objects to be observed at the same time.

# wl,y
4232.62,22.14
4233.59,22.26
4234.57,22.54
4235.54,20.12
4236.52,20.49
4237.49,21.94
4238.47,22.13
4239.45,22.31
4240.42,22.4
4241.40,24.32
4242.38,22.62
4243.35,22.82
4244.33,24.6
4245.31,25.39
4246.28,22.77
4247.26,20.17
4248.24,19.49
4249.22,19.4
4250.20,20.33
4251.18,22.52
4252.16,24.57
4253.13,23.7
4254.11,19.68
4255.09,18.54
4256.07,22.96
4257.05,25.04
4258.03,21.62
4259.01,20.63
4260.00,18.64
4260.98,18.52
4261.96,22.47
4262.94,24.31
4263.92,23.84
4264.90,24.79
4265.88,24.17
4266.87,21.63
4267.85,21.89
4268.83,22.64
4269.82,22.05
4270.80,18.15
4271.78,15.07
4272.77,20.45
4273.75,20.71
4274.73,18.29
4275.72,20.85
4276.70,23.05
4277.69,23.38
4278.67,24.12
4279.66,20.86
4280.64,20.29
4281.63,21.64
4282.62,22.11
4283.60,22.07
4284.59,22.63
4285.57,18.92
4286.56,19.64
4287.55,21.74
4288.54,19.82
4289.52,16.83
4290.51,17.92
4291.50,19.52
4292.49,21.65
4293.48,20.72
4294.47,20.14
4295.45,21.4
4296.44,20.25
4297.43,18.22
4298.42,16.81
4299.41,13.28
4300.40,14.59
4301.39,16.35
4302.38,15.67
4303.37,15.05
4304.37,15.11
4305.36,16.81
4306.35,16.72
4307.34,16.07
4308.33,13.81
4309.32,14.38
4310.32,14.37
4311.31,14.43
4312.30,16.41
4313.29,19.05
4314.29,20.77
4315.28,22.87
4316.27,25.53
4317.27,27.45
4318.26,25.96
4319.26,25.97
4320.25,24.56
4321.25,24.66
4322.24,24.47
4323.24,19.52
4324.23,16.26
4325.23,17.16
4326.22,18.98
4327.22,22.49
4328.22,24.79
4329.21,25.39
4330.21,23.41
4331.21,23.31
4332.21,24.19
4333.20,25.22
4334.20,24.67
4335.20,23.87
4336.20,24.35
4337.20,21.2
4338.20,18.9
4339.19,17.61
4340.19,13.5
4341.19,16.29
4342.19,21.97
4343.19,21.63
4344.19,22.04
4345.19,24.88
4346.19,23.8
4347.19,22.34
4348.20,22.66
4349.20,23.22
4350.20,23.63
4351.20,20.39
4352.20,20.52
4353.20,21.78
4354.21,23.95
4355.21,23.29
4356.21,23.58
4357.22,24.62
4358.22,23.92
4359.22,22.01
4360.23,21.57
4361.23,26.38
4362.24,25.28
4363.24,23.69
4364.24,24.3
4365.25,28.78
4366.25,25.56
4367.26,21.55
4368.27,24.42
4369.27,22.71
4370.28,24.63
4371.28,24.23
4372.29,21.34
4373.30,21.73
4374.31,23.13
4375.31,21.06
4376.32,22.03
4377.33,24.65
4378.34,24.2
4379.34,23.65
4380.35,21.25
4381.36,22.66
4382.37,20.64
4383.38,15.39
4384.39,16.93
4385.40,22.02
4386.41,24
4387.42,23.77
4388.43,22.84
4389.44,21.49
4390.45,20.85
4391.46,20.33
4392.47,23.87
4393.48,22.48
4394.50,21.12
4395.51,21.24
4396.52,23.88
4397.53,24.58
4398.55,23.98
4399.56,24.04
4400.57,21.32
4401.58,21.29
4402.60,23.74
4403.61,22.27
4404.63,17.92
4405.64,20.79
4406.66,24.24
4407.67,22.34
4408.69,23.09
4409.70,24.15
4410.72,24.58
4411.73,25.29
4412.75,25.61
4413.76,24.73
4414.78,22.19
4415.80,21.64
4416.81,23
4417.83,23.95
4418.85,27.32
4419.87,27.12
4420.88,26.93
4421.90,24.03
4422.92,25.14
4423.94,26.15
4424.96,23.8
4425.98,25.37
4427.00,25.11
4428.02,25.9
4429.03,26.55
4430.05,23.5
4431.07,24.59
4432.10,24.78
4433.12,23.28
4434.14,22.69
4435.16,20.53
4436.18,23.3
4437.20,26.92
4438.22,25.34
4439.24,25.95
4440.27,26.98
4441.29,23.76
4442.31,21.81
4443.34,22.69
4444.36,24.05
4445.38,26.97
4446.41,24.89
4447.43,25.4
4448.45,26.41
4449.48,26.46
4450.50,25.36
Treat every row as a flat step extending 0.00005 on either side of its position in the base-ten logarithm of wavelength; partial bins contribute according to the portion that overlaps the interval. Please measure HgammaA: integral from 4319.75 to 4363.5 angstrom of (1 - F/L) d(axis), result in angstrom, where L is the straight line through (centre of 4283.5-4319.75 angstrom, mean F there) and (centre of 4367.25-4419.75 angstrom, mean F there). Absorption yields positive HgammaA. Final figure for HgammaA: -3.8 angstrom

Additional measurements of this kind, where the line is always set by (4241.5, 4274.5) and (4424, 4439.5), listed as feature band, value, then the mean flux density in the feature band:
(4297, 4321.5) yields 4.4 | 18.5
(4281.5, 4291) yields 0.8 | 20.3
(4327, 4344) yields 0.8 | 21.9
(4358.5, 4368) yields -0.4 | 24.3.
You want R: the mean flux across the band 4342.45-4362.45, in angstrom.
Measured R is 23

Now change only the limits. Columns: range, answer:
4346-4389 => 22.9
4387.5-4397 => 22.1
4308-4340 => 21.4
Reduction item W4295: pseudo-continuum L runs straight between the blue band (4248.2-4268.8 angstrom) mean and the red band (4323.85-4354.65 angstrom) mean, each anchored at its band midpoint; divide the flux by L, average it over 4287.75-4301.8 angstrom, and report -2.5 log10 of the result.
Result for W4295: 0.182 mag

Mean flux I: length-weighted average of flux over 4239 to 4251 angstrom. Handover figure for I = 22.2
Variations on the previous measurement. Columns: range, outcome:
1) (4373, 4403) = 22.1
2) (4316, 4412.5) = 22.6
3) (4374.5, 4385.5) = 21.3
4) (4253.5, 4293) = 21.1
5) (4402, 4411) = 22.5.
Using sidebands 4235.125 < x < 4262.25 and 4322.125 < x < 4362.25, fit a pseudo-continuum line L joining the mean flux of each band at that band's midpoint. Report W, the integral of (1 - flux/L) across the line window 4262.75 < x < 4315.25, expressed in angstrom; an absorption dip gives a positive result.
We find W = 6.2 angstrom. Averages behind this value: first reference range 21.8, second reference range 22.1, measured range 19.3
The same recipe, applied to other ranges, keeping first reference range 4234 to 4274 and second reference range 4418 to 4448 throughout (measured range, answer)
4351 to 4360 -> 0.31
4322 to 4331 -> 0.65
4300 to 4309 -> 2.81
